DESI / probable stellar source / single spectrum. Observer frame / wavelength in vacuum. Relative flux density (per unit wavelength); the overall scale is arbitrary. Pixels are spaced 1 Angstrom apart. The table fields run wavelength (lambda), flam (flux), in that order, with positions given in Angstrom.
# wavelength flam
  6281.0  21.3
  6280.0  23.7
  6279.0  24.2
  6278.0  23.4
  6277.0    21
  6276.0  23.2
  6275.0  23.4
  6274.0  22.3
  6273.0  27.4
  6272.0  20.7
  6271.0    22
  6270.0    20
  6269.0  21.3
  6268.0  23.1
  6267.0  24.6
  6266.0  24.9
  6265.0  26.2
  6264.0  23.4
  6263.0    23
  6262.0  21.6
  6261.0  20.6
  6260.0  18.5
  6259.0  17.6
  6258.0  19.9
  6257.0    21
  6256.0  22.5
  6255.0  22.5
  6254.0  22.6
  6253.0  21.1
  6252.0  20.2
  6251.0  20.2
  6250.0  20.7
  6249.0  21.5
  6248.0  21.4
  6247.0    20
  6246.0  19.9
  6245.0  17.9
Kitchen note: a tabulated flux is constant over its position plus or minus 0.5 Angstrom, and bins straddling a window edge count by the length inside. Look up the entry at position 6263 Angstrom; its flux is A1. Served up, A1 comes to 23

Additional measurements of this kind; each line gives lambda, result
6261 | 20.6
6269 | 21.3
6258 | 19.9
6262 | 21.6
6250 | 20.7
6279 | 24.2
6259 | 17.6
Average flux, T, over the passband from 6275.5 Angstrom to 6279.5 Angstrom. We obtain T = 22.9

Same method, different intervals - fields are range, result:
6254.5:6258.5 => 21.5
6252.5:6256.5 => 22.2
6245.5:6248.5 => 20.4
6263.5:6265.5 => 24.8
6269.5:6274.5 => 22.5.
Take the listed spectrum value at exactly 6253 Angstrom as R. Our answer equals 21.1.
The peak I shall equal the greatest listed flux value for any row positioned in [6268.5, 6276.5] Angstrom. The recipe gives 27.4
